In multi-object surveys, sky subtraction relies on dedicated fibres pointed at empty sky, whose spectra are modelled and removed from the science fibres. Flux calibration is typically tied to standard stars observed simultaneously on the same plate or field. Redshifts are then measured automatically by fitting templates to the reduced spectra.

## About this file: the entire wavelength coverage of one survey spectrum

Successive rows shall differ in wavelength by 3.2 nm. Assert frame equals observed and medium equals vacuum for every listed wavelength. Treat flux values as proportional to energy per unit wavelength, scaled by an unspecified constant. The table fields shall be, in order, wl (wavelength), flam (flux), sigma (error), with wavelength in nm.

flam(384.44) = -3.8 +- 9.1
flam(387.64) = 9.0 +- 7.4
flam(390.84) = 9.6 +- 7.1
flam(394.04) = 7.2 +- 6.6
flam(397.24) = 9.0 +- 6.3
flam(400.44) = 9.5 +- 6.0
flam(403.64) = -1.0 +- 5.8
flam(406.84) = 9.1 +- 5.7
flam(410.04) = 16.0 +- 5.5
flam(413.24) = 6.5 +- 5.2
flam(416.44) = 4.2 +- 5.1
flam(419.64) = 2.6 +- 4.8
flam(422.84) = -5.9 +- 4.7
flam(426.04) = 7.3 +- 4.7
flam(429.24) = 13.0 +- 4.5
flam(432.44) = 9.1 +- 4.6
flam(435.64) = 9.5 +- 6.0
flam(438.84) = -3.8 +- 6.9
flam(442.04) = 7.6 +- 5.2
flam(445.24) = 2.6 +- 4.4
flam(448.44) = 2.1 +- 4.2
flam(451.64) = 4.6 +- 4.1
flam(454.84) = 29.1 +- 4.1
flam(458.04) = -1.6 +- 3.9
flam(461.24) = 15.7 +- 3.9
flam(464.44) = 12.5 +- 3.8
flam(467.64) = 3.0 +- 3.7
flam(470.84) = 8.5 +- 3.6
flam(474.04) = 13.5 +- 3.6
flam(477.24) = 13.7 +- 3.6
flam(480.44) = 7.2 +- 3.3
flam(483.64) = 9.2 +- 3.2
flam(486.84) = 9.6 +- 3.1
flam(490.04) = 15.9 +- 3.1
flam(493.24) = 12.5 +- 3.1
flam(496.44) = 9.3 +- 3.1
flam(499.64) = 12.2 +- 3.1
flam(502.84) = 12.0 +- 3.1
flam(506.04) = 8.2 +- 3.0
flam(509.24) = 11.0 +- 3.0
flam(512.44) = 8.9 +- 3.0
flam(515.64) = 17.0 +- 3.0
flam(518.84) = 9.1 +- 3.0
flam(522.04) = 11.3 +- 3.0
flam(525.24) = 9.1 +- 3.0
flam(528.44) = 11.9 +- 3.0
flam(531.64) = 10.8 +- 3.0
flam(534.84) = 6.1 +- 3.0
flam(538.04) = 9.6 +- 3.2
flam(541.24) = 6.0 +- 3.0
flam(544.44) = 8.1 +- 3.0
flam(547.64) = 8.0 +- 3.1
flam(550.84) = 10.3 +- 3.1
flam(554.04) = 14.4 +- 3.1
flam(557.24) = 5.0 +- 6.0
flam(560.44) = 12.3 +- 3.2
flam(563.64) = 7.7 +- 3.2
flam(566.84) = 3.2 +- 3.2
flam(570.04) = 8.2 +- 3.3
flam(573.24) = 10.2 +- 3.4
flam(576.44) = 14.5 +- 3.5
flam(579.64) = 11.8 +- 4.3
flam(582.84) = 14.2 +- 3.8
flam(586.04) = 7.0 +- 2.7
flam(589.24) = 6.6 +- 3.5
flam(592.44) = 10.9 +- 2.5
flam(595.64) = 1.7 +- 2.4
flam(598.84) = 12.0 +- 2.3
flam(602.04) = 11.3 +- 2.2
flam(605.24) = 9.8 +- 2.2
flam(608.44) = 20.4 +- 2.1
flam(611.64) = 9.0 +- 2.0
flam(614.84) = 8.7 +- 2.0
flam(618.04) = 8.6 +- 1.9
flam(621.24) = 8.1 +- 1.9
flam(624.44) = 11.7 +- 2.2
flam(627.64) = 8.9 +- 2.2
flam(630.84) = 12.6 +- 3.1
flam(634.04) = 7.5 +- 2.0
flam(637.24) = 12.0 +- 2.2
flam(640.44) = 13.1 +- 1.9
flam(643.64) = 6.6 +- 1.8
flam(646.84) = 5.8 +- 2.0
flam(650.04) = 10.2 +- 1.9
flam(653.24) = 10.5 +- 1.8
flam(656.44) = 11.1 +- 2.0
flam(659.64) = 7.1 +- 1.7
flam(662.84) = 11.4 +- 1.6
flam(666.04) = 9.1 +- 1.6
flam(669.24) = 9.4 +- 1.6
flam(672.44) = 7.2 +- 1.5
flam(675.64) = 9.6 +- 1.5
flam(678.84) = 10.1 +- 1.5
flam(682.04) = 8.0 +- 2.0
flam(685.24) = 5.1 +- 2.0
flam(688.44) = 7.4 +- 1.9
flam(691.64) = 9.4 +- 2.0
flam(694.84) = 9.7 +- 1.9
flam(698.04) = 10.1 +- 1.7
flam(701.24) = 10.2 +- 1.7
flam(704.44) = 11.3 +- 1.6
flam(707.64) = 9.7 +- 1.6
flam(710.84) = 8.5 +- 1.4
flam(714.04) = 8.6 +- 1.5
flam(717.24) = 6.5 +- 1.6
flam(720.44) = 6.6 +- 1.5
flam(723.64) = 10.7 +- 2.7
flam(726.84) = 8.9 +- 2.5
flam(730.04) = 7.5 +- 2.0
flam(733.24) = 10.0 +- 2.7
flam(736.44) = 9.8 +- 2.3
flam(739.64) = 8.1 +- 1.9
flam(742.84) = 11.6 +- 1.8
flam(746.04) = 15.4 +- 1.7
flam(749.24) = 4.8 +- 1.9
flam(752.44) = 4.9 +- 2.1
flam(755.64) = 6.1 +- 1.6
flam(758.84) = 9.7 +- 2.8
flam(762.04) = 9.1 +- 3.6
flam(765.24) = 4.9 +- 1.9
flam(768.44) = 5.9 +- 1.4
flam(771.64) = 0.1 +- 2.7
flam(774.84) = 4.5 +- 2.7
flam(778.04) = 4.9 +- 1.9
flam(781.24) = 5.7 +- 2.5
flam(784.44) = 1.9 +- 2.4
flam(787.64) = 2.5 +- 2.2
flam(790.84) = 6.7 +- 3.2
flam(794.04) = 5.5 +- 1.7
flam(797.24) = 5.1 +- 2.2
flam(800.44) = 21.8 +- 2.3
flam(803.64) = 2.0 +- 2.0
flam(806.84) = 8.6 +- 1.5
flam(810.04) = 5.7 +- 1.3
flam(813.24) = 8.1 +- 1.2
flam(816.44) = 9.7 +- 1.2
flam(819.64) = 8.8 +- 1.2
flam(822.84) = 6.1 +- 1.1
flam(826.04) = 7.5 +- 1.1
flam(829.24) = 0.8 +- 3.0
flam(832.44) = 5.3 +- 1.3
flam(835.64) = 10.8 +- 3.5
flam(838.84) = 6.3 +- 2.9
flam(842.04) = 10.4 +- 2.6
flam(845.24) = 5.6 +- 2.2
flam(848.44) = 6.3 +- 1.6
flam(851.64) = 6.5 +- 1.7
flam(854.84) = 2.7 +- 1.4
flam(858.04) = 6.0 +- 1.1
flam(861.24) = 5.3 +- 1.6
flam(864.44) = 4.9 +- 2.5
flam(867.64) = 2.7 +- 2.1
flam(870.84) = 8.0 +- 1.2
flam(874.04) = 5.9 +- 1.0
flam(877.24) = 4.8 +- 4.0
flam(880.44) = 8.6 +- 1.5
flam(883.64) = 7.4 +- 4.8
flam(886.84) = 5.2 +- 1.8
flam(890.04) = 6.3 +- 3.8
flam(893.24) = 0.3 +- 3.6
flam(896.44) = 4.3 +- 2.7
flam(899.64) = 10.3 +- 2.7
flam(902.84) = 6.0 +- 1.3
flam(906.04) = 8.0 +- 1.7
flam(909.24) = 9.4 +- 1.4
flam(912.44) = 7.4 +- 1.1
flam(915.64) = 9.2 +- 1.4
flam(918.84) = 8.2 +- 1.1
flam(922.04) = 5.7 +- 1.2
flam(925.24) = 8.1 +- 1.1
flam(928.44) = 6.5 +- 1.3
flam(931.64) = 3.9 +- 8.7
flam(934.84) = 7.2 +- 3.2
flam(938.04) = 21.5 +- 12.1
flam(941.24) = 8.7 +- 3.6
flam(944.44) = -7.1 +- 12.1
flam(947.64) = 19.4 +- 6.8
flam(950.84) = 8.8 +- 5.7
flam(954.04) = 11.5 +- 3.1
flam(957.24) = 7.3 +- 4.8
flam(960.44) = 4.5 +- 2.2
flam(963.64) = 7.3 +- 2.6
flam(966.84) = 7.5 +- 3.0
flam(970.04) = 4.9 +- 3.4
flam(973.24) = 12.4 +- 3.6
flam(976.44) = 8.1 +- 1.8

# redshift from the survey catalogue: 0.218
